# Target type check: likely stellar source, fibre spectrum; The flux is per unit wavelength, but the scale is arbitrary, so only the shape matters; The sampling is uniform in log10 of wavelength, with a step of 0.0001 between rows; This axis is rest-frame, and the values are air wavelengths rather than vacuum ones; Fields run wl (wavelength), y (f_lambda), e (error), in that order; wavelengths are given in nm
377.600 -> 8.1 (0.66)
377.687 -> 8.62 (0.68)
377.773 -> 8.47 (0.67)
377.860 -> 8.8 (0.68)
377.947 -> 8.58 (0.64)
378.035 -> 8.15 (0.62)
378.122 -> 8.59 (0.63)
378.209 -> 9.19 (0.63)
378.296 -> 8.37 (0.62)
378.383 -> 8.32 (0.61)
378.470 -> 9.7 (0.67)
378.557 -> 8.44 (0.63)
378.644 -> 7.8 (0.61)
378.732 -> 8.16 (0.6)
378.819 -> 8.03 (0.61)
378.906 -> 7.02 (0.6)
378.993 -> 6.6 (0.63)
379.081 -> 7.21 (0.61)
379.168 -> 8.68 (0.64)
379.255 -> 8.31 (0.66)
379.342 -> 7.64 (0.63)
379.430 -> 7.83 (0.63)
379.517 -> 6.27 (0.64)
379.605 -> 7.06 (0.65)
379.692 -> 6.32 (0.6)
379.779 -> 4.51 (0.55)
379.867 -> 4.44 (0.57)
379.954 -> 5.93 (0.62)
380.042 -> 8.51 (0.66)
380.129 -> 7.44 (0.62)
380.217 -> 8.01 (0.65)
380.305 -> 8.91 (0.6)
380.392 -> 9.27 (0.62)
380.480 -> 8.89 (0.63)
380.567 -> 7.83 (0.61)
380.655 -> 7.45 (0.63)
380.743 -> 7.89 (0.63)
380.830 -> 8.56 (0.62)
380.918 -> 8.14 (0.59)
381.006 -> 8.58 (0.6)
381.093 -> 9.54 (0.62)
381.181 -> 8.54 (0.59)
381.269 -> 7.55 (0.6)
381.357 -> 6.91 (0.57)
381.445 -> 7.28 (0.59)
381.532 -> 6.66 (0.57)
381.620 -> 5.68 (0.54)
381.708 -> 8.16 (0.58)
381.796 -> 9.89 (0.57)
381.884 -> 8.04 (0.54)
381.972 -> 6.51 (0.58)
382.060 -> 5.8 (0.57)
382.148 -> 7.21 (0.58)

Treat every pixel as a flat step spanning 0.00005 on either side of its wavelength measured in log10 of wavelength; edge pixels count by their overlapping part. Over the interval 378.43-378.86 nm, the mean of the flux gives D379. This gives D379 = 8.41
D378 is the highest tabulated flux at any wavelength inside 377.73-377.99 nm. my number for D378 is 8.8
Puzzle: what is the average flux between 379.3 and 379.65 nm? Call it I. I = 7.18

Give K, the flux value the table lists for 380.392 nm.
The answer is 9.27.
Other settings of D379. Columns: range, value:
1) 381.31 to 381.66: 6.66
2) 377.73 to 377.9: 8.66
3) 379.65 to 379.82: 5.43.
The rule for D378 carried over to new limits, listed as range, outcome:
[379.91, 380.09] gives 8.51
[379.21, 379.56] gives 8.31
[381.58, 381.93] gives 9.89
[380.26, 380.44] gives 9.27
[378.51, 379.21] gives 8.68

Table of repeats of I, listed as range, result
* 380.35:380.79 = 8.27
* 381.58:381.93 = 7.95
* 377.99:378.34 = 8.56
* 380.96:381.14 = 9.05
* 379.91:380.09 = 7.23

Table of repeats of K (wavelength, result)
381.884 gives 8.04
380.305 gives 8.91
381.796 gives 9.89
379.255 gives 8.31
